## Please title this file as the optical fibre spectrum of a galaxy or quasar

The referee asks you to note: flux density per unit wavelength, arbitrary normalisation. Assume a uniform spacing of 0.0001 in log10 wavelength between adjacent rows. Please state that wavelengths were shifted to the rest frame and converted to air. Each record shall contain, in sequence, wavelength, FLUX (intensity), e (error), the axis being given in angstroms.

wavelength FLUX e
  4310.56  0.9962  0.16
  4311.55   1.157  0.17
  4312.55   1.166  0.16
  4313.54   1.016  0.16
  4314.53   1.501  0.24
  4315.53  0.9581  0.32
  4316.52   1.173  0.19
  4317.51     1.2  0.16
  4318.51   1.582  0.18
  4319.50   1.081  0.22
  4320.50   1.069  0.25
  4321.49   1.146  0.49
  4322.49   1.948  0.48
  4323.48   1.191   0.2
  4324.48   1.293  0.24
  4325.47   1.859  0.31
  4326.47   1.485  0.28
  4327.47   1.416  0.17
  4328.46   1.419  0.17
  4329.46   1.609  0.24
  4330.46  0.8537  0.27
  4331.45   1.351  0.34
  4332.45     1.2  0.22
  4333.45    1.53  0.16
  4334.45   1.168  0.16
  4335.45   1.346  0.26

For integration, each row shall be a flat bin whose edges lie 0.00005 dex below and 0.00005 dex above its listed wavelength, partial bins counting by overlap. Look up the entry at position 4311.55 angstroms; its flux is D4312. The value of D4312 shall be 1.157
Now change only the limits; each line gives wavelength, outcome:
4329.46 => 1.609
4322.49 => 1.948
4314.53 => 1.501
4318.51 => 1.582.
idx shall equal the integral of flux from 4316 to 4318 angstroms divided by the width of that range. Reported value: 1.19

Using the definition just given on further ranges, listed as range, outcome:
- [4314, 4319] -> 1.28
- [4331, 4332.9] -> 1.27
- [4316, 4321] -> 1.22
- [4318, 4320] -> 1.33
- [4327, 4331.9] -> 1.33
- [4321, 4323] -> 1.55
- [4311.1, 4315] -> 1.21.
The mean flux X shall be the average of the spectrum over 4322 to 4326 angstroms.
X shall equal 1.57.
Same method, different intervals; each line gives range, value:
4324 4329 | 1.5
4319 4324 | 1.29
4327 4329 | 1.42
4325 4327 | 1.66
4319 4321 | 1.08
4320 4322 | 1.11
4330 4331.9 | 1.11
